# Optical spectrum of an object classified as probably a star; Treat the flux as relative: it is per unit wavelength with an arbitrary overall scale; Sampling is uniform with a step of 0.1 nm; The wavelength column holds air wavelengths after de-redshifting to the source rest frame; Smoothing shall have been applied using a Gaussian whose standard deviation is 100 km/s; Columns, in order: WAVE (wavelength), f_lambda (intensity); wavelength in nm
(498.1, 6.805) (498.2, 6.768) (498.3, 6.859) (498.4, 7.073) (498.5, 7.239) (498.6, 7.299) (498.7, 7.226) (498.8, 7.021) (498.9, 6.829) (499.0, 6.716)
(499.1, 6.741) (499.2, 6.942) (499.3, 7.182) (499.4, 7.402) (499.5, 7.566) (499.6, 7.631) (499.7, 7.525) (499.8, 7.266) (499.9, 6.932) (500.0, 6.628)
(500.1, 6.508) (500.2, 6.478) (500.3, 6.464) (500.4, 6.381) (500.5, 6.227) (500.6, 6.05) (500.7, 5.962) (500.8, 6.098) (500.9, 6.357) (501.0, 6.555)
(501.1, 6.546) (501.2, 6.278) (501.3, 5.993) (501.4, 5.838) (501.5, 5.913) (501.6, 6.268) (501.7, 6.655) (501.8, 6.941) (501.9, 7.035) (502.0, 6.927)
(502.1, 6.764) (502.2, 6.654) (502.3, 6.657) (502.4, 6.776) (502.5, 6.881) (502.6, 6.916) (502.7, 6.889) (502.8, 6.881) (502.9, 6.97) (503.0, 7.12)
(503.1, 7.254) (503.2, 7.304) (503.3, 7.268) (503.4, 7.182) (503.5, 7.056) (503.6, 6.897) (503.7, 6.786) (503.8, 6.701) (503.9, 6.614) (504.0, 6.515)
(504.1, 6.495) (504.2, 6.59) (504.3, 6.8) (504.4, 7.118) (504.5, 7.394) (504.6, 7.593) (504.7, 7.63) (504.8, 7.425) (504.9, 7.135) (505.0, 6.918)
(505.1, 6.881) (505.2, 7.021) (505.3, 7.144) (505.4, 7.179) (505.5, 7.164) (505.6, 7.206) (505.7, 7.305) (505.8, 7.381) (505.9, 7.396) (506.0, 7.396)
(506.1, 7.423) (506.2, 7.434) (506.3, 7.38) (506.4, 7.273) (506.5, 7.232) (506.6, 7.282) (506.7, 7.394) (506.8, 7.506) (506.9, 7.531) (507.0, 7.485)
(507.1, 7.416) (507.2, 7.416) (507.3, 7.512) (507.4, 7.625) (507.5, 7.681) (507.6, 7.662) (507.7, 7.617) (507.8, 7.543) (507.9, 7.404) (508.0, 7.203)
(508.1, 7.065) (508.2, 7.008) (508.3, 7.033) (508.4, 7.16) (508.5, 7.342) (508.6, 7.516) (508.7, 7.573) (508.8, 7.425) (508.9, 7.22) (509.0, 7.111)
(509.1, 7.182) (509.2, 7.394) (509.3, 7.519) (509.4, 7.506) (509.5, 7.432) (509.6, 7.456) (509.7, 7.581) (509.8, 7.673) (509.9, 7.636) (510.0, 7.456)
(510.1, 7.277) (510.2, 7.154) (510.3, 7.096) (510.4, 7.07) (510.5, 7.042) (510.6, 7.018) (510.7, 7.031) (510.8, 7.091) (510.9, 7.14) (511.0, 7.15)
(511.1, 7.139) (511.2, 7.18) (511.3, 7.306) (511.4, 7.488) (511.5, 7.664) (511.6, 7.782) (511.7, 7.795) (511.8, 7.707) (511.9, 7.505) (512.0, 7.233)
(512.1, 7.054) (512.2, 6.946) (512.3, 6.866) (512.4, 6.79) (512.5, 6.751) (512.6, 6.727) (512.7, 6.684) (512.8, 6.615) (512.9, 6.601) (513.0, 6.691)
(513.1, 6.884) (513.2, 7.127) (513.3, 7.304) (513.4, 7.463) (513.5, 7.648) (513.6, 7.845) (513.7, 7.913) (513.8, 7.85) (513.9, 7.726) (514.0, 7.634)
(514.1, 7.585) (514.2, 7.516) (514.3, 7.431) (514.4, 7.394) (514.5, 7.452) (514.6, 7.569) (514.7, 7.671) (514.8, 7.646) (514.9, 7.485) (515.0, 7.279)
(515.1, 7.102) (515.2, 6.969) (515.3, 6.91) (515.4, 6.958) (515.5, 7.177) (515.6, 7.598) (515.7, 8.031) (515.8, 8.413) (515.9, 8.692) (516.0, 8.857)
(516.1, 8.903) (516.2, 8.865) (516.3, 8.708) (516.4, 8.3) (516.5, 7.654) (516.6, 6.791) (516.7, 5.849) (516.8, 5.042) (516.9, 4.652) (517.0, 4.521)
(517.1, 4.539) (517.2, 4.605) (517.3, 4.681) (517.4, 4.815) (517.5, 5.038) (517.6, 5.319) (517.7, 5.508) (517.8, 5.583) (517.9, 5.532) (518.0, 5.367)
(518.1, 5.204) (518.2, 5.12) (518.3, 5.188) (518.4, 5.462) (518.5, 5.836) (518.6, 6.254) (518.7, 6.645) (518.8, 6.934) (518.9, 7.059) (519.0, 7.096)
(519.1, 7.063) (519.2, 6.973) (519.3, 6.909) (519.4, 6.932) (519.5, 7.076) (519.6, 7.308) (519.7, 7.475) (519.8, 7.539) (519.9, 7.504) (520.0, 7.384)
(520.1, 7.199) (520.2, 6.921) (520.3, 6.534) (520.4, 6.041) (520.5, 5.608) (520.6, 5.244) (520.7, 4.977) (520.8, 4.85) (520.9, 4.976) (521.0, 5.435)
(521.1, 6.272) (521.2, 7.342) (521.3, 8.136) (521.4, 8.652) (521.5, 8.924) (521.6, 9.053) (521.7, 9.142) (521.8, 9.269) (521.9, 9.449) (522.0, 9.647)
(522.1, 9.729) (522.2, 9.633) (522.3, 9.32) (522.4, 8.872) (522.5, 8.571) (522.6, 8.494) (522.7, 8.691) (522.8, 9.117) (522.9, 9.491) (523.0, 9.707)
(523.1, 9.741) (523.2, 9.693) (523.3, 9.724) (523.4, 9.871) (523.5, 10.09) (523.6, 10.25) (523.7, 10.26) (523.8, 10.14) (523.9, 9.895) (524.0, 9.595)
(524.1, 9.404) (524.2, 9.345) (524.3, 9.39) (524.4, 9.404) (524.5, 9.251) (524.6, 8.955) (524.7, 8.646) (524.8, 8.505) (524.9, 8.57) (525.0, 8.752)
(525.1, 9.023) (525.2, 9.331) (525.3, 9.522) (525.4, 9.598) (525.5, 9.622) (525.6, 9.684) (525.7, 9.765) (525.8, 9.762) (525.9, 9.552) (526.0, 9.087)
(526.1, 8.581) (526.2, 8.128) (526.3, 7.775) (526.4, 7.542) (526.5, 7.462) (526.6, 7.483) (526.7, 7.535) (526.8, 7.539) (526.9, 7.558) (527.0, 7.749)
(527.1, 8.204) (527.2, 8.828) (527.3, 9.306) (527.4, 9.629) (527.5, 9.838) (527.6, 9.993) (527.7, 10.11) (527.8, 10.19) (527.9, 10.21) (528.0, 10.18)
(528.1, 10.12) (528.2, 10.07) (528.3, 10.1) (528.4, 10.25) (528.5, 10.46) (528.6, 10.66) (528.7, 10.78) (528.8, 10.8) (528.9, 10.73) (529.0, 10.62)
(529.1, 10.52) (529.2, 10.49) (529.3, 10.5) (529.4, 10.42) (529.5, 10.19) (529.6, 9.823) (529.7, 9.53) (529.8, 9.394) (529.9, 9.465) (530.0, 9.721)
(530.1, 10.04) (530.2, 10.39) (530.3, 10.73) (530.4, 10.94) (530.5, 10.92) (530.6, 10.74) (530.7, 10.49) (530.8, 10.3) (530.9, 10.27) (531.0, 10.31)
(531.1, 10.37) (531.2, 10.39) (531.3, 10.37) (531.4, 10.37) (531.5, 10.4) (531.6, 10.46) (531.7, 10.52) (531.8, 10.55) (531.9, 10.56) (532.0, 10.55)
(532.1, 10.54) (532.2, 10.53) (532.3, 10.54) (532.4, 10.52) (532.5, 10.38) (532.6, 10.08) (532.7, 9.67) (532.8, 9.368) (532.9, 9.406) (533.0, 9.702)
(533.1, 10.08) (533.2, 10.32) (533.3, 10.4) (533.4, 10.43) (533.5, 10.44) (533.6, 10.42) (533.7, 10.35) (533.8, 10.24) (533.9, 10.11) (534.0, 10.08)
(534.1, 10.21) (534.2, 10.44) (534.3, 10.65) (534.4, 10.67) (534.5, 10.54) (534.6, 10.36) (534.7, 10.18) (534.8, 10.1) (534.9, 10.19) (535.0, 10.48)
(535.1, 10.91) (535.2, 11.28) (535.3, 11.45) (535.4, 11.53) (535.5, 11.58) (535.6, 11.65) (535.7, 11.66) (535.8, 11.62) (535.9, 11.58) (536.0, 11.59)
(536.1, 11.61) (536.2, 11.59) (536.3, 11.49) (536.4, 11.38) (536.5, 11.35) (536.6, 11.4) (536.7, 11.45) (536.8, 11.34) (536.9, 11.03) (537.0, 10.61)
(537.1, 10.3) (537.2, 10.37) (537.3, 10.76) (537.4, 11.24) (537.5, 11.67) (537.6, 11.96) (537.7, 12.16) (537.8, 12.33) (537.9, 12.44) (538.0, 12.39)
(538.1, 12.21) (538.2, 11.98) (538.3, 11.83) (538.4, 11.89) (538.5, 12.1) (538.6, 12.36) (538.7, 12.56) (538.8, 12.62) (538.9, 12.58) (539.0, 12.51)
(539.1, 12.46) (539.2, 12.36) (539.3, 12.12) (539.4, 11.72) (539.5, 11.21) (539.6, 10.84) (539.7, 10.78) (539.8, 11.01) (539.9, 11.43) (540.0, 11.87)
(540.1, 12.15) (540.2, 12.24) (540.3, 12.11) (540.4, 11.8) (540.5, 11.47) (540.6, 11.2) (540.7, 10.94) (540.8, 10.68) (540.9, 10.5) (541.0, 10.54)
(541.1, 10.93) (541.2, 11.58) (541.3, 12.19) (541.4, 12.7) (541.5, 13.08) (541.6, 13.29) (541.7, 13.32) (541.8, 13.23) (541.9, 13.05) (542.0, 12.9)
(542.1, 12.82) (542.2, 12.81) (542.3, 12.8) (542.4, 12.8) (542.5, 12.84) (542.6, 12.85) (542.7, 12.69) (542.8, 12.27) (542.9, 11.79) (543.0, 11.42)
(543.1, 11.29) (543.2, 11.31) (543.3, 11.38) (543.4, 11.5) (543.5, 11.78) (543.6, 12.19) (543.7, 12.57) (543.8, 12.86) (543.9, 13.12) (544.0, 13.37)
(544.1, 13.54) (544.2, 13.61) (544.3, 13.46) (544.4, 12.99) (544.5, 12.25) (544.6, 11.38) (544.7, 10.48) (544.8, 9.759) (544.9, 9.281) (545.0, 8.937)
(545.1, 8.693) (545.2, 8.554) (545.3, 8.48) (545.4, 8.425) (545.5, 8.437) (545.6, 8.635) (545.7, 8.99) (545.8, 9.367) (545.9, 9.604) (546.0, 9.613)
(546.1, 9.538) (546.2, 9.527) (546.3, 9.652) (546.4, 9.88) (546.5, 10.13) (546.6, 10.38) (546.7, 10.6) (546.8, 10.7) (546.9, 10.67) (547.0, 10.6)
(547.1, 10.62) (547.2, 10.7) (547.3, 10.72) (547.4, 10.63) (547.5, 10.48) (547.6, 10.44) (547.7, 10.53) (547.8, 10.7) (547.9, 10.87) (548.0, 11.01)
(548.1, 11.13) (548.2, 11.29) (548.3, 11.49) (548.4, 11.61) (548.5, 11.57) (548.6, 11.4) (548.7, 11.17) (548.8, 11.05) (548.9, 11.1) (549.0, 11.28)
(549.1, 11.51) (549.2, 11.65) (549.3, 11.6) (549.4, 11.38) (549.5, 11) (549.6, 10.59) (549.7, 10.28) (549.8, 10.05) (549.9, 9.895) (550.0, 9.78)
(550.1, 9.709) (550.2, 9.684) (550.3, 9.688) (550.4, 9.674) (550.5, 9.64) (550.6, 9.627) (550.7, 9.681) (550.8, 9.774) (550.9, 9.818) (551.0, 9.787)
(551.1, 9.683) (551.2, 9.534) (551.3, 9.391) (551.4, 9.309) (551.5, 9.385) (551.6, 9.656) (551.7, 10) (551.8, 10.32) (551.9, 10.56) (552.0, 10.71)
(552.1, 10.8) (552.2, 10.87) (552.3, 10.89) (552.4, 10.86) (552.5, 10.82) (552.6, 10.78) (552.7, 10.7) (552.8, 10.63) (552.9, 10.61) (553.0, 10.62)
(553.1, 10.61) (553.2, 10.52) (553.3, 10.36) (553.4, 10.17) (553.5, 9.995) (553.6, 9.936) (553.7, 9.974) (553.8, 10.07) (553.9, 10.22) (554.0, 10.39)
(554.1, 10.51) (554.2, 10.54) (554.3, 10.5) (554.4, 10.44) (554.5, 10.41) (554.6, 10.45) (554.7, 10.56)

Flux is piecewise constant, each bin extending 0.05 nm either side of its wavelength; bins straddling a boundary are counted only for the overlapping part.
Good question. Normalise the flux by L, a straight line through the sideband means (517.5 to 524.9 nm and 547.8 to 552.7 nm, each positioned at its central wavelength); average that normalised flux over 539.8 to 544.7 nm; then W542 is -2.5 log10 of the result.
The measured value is -0.24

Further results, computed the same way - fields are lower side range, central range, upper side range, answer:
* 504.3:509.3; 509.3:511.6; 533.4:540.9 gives 0.07 mag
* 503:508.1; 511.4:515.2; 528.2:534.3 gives 0.12 mag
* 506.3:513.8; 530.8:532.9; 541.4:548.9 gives -0.06 mag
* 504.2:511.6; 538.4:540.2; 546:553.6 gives -0.23 mag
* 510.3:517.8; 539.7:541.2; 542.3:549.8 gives -0.11 mag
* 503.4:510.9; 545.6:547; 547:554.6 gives 0.03 mag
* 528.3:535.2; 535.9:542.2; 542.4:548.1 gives -0.11 mag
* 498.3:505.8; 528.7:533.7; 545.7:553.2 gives -0.14 mag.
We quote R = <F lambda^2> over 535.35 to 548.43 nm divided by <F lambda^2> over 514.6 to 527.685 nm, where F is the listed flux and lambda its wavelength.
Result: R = 1.6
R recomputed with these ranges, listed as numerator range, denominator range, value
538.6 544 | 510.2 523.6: 1.82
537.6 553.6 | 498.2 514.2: 1.81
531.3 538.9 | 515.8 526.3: 1.49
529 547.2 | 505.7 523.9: 1.65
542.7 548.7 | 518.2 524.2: 1.50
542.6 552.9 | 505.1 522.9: 1.68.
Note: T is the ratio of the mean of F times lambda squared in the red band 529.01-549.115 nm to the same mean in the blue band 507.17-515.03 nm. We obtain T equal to 1.68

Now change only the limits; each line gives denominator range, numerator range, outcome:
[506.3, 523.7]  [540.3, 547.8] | 1.71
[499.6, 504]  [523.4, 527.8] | 1.48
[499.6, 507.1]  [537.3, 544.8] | 2.02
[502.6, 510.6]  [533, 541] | 1.75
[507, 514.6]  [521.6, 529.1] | 1.35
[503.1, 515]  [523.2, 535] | 1.46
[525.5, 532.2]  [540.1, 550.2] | 1.21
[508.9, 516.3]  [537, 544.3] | 1.81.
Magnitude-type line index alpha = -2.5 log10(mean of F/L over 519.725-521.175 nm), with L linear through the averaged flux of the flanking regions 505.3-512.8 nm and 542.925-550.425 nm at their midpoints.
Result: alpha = 0.319 mag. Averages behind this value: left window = 7.31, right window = 10.7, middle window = 6.22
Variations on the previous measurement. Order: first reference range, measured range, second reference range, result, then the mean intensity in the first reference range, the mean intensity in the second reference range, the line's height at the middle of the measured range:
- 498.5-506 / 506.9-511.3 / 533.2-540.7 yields 0.06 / 6.87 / 11.3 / 7.75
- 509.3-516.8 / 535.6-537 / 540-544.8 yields -0.02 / 7.4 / 12.2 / 11.2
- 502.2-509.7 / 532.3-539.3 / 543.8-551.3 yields -0.16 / 7.21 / 10.5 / 9.57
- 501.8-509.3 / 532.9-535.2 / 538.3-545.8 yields 0.04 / 7.18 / 11.7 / 10.7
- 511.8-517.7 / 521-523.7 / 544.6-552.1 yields -0.17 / 7.03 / 10.2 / 7.74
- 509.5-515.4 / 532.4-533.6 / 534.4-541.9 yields 0.07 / 7.29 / 11.6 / 10.7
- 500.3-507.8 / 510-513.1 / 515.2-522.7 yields -0.02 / 6.98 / 6.96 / 6.97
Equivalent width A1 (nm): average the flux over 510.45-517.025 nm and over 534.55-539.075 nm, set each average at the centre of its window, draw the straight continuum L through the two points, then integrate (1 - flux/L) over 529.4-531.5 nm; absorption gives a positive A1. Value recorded 0.02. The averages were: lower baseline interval 7.3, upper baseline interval 11.5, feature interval 10.2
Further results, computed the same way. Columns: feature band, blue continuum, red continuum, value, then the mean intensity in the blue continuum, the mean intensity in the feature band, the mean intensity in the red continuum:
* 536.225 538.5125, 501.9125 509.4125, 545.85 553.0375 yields -0.48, 7.19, 11.5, 10.4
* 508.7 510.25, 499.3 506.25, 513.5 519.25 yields -0.13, 6.88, 7.41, 6.78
